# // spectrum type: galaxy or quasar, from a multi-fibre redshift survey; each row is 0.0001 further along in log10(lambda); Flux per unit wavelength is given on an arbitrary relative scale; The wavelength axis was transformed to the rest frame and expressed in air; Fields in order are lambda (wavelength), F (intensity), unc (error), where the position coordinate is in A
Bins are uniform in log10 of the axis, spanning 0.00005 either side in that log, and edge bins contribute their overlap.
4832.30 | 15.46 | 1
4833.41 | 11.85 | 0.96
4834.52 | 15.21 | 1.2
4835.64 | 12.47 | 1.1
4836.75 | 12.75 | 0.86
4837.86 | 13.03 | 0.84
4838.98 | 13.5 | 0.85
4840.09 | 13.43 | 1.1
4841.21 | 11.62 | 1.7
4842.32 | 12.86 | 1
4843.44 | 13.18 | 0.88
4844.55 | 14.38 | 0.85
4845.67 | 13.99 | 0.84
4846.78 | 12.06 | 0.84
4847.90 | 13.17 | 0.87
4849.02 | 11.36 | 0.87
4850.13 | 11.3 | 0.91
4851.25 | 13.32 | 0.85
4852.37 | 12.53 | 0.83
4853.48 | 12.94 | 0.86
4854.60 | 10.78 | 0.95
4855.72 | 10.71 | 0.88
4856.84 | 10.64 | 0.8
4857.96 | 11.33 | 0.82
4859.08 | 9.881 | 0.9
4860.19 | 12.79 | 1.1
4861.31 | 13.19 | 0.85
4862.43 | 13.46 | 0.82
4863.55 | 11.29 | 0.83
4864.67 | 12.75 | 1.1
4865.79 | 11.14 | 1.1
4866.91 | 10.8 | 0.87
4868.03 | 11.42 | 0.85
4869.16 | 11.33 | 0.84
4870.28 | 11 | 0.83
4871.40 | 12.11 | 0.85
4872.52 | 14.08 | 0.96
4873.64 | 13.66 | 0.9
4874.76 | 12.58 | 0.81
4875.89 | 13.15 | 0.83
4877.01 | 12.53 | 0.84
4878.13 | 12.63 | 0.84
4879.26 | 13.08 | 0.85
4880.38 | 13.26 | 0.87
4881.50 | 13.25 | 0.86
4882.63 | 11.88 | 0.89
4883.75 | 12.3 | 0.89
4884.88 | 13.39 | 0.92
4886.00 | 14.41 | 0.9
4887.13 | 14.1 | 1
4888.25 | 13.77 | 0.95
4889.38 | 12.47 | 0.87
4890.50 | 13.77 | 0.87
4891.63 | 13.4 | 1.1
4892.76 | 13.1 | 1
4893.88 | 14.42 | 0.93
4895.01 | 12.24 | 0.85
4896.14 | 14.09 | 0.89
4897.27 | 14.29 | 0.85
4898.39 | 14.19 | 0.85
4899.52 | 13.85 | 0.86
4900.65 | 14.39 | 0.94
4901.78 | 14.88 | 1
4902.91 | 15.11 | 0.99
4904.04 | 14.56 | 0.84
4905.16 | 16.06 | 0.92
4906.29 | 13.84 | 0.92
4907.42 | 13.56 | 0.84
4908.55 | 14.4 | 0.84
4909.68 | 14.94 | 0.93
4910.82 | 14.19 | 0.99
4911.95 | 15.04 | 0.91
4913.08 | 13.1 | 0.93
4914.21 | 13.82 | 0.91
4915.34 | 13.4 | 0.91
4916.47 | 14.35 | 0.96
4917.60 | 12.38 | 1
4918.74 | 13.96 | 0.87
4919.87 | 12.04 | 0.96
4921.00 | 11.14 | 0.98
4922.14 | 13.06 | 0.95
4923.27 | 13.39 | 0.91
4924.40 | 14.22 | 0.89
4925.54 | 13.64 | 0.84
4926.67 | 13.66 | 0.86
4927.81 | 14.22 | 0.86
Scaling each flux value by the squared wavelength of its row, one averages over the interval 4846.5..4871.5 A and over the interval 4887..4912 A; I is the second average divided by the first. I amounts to 1.22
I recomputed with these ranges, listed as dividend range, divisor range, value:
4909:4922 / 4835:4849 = 1.07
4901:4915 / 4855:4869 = 1.27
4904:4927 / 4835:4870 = 1.15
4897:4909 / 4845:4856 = 1.21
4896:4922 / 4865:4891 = 1.11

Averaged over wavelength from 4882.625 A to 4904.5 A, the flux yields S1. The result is 13.8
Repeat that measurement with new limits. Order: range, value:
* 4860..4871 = 11.9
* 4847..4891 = 12.4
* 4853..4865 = 11.8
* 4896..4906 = 14.6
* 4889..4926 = 13.8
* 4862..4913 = 13.3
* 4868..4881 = 12.6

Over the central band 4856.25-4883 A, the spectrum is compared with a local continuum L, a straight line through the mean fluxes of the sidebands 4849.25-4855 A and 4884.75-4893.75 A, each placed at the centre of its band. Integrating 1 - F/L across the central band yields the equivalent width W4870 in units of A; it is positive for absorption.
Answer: 1.3 A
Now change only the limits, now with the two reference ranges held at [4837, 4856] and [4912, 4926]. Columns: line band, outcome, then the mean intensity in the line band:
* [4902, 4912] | -1.1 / 14.6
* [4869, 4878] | 0.2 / 12.6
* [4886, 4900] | -0.7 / 13.7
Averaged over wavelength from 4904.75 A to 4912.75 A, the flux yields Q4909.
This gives 14.5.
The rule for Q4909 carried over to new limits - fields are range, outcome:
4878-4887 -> 13.1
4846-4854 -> 12.4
